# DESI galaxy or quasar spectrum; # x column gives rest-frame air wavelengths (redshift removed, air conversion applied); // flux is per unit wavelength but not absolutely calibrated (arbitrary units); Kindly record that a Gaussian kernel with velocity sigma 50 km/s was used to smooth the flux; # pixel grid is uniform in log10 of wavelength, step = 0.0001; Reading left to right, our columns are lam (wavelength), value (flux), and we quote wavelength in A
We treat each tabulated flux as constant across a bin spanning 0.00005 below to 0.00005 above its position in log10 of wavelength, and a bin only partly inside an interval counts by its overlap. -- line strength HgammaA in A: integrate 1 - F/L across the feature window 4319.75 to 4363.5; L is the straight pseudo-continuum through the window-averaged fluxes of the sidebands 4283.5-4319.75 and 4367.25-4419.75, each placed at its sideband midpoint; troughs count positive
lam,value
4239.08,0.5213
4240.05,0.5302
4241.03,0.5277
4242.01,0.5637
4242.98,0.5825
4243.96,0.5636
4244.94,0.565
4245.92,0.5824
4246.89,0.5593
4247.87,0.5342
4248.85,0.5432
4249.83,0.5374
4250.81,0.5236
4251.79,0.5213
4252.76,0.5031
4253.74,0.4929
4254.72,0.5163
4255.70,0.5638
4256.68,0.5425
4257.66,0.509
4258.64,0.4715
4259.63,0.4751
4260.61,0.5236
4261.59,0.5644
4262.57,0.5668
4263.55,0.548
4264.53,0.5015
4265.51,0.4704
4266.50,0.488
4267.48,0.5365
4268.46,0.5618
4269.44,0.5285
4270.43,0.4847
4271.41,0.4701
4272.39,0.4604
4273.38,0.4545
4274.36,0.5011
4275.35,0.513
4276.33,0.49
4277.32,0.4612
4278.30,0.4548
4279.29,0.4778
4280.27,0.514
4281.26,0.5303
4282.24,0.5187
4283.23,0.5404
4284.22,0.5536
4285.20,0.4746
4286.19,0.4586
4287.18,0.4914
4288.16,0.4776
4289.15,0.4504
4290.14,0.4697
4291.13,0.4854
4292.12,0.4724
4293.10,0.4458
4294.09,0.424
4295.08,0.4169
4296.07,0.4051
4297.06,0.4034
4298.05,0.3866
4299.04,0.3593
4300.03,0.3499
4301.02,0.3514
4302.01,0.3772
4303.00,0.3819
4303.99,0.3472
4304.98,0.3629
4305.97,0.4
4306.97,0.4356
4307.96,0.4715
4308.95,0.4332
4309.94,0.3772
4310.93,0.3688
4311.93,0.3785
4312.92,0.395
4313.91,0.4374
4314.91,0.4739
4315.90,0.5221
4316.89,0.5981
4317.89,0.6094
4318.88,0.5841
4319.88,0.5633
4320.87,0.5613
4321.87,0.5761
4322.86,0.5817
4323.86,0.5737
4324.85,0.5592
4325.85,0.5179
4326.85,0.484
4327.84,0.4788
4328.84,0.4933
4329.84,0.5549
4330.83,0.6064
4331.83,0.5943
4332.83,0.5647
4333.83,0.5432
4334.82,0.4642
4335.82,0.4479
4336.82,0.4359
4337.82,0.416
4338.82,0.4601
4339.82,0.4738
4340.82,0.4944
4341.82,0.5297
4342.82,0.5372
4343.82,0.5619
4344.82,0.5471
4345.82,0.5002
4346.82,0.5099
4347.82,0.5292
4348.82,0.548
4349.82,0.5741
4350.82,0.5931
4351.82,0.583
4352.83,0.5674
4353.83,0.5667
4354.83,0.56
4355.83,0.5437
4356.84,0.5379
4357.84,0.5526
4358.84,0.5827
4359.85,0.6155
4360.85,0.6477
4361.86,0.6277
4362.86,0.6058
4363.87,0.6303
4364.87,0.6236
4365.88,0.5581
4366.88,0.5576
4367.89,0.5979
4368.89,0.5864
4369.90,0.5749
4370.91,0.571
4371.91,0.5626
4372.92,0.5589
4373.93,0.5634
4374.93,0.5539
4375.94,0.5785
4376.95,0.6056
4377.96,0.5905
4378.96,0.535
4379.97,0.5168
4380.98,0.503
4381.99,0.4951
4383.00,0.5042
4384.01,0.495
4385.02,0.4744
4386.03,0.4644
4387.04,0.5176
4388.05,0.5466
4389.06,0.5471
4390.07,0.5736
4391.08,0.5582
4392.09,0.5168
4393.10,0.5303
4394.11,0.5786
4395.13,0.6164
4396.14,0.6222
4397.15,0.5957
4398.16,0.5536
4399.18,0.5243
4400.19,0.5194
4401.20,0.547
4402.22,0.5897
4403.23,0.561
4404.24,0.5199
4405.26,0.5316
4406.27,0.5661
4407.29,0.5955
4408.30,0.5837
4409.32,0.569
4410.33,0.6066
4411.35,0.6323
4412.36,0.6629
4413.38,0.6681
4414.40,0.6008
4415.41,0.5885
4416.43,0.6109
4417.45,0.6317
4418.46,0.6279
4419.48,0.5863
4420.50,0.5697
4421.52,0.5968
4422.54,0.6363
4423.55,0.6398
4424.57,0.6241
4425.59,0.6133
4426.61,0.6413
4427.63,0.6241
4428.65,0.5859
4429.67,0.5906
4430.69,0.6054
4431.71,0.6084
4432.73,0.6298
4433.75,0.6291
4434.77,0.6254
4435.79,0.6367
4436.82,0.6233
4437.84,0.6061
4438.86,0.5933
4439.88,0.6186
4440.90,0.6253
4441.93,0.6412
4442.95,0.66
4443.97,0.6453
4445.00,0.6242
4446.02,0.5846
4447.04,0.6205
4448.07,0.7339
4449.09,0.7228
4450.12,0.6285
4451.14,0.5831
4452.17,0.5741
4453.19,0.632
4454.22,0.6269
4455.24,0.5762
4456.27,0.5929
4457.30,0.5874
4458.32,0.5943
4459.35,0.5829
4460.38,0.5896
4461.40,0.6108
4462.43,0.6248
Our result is -4.2 A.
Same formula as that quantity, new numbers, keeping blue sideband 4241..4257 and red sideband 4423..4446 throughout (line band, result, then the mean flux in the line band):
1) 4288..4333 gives 8.0 A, 0.468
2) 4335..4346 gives 1.7 A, 0.49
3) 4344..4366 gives 0.6 A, 0.573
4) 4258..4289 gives 2.9 A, 0.501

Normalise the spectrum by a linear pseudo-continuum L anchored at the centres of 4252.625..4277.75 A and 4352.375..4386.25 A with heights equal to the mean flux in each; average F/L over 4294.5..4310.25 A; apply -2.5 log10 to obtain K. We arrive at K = 0.323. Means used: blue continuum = 0.508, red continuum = 0.563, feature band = 0.392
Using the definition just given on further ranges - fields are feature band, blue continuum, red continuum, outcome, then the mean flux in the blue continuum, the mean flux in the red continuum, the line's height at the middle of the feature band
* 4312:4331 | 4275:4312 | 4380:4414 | -0.128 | 0.44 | 0.556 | 0.471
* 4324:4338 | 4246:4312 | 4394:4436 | 0.013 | 0.474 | 0.599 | 0.521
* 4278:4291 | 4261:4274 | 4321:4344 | 0.042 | 0.511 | 0.519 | 0.513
